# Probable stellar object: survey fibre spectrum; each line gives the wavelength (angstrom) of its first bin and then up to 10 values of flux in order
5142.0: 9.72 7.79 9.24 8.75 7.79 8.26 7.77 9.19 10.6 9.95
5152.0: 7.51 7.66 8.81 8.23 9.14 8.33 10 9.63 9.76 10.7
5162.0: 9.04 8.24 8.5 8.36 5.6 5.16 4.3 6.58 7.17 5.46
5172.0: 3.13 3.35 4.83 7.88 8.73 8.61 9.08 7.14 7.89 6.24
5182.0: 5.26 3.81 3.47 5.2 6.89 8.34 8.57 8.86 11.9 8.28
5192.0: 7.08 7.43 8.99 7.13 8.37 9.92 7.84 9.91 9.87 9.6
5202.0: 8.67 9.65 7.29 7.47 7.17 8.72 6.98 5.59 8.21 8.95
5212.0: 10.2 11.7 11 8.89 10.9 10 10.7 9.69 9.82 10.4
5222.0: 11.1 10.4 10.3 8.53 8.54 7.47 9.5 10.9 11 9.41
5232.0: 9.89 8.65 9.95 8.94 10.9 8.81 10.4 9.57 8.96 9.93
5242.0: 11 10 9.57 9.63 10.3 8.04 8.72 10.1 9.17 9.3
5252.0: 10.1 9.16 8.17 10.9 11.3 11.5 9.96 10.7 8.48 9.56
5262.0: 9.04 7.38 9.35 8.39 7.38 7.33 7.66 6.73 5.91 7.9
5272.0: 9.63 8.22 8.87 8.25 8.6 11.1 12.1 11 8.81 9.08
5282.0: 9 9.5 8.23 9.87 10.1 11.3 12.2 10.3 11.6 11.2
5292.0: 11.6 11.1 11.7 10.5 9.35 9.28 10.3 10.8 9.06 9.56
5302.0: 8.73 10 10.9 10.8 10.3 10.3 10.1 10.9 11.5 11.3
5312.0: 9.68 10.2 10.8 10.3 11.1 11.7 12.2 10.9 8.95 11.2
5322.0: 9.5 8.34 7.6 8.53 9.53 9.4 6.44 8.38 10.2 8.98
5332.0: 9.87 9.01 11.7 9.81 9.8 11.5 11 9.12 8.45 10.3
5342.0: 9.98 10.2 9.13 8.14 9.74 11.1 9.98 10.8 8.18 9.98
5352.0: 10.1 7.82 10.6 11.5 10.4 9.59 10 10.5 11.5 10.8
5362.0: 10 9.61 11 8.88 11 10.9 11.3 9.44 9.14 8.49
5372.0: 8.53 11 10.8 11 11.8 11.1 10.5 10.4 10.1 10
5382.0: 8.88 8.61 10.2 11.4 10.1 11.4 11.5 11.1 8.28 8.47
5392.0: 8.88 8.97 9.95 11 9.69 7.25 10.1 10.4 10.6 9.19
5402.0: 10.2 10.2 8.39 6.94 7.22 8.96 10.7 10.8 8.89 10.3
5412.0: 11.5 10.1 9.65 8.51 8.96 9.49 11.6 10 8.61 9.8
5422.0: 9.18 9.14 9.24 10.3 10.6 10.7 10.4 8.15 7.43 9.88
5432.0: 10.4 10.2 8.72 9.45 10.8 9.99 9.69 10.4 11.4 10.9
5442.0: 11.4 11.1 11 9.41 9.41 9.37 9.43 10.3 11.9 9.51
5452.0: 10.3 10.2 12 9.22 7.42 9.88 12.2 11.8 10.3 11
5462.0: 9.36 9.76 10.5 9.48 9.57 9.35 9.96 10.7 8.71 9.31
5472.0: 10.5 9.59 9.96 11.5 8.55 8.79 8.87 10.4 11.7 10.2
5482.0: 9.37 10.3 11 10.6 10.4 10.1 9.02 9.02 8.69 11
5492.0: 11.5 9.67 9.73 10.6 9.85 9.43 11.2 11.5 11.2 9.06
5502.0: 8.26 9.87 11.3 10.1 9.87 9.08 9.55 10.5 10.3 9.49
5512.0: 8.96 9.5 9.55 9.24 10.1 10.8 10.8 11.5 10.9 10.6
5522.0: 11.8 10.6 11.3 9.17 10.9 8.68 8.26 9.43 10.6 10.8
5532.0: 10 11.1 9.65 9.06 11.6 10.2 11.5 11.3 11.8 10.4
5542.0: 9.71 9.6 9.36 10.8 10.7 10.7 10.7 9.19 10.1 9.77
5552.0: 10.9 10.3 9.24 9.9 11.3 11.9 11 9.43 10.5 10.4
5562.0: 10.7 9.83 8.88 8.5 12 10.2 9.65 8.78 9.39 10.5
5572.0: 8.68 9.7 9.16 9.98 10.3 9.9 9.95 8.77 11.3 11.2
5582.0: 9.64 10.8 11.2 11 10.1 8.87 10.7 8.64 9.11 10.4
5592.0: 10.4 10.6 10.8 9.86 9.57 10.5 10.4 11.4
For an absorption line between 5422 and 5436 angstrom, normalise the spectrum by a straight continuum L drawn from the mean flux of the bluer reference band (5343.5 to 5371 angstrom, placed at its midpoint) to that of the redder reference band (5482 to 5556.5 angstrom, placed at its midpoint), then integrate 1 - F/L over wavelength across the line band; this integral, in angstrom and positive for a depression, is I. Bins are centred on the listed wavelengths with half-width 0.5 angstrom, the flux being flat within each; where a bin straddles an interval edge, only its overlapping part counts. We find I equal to 0.7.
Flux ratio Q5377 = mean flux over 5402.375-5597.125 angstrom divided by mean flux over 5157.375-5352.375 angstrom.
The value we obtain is 1.1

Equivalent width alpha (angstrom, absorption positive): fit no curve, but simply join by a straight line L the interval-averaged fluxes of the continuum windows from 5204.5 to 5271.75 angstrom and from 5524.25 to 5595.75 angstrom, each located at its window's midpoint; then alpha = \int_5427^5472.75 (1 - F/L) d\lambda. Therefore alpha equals -1.0 angstrom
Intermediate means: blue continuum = 9.29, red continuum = 10.1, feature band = 10.1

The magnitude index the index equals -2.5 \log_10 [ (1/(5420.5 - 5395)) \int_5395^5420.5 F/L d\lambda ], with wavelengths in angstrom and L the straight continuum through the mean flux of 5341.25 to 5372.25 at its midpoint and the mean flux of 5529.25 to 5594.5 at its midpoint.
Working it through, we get 0.05 mag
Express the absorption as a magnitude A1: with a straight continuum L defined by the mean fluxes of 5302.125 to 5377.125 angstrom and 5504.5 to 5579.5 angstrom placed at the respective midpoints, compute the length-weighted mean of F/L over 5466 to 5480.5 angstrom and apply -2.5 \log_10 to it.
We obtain 0.03 mag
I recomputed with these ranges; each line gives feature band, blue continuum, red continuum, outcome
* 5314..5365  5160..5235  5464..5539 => -4.3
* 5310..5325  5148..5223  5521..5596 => -2.3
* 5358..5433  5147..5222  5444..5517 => -3.2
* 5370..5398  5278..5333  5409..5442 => -0.1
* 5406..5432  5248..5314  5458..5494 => 0.7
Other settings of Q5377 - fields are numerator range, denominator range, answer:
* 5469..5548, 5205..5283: 1.09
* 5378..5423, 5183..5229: 1.11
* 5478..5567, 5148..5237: 1.22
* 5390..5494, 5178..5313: 1.06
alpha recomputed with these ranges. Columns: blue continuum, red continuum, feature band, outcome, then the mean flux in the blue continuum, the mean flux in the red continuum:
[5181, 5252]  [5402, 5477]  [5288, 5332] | -3.77 angstrom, 8.96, 9.88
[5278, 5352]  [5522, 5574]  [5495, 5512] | 0.22 angstrom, 10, 10.2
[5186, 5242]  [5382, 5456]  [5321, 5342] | 0.31 angstrom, 9.22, 9.83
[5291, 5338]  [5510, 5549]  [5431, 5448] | 0.02 angstrom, 10.1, 10.3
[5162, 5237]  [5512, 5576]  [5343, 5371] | -2.68 angstrom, 8.26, 10.2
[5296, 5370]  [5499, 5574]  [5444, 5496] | 0.34 angstrom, 10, 10.2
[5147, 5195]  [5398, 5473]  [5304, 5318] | -3.08 angstrom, 7.59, 9.9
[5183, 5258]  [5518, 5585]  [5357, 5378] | -1.49 angstrom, 9.16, 10.2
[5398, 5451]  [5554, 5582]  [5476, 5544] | -1.27 angstrom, 9.83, 10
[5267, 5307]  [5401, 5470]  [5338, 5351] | 0.19 angstrom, 9.75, 9.89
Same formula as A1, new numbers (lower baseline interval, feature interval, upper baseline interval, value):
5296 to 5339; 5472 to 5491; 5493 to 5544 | 0.02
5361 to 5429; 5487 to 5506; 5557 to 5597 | -0.01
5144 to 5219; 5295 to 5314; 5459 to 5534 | -0.15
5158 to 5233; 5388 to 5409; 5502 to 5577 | 0.00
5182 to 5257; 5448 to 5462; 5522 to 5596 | -0.06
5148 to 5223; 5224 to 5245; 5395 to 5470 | -0.13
